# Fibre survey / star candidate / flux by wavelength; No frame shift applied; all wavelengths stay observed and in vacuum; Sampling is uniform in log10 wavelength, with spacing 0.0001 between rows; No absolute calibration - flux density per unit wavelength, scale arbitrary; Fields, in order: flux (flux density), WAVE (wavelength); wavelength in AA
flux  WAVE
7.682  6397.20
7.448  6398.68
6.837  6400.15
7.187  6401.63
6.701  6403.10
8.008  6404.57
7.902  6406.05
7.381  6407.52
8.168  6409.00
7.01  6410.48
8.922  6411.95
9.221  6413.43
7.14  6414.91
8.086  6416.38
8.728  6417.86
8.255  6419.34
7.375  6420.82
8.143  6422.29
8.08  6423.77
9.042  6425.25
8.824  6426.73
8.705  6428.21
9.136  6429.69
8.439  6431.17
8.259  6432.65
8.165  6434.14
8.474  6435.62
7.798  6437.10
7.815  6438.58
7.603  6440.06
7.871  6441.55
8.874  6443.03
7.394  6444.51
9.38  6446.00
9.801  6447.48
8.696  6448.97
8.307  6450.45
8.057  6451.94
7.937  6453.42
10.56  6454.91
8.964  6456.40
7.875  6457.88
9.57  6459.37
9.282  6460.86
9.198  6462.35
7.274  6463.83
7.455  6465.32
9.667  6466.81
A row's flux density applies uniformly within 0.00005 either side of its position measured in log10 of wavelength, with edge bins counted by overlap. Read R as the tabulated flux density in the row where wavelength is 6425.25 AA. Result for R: 9.042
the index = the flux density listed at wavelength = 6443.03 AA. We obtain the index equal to 8.874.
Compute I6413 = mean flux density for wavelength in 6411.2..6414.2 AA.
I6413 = 9.04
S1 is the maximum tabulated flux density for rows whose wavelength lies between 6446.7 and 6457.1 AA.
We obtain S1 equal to 10.56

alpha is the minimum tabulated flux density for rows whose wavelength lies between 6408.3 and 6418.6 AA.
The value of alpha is 7.01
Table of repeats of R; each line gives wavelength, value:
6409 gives 8.168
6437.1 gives 7.798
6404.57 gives 8.008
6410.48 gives 7.01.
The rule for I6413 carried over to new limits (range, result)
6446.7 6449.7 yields 9.25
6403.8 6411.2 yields 7.69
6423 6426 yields 8.55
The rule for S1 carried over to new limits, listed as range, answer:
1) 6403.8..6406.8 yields 8.008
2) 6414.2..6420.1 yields 8.728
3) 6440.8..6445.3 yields 8.874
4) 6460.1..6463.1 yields 9.282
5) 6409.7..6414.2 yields 9.221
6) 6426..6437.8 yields 9.136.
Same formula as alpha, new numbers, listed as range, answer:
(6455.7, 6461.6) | 7.875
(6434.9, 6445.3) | 7.394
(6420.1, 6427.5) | 7.375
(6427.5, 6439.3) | 7.798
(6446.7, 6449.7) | 8.696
